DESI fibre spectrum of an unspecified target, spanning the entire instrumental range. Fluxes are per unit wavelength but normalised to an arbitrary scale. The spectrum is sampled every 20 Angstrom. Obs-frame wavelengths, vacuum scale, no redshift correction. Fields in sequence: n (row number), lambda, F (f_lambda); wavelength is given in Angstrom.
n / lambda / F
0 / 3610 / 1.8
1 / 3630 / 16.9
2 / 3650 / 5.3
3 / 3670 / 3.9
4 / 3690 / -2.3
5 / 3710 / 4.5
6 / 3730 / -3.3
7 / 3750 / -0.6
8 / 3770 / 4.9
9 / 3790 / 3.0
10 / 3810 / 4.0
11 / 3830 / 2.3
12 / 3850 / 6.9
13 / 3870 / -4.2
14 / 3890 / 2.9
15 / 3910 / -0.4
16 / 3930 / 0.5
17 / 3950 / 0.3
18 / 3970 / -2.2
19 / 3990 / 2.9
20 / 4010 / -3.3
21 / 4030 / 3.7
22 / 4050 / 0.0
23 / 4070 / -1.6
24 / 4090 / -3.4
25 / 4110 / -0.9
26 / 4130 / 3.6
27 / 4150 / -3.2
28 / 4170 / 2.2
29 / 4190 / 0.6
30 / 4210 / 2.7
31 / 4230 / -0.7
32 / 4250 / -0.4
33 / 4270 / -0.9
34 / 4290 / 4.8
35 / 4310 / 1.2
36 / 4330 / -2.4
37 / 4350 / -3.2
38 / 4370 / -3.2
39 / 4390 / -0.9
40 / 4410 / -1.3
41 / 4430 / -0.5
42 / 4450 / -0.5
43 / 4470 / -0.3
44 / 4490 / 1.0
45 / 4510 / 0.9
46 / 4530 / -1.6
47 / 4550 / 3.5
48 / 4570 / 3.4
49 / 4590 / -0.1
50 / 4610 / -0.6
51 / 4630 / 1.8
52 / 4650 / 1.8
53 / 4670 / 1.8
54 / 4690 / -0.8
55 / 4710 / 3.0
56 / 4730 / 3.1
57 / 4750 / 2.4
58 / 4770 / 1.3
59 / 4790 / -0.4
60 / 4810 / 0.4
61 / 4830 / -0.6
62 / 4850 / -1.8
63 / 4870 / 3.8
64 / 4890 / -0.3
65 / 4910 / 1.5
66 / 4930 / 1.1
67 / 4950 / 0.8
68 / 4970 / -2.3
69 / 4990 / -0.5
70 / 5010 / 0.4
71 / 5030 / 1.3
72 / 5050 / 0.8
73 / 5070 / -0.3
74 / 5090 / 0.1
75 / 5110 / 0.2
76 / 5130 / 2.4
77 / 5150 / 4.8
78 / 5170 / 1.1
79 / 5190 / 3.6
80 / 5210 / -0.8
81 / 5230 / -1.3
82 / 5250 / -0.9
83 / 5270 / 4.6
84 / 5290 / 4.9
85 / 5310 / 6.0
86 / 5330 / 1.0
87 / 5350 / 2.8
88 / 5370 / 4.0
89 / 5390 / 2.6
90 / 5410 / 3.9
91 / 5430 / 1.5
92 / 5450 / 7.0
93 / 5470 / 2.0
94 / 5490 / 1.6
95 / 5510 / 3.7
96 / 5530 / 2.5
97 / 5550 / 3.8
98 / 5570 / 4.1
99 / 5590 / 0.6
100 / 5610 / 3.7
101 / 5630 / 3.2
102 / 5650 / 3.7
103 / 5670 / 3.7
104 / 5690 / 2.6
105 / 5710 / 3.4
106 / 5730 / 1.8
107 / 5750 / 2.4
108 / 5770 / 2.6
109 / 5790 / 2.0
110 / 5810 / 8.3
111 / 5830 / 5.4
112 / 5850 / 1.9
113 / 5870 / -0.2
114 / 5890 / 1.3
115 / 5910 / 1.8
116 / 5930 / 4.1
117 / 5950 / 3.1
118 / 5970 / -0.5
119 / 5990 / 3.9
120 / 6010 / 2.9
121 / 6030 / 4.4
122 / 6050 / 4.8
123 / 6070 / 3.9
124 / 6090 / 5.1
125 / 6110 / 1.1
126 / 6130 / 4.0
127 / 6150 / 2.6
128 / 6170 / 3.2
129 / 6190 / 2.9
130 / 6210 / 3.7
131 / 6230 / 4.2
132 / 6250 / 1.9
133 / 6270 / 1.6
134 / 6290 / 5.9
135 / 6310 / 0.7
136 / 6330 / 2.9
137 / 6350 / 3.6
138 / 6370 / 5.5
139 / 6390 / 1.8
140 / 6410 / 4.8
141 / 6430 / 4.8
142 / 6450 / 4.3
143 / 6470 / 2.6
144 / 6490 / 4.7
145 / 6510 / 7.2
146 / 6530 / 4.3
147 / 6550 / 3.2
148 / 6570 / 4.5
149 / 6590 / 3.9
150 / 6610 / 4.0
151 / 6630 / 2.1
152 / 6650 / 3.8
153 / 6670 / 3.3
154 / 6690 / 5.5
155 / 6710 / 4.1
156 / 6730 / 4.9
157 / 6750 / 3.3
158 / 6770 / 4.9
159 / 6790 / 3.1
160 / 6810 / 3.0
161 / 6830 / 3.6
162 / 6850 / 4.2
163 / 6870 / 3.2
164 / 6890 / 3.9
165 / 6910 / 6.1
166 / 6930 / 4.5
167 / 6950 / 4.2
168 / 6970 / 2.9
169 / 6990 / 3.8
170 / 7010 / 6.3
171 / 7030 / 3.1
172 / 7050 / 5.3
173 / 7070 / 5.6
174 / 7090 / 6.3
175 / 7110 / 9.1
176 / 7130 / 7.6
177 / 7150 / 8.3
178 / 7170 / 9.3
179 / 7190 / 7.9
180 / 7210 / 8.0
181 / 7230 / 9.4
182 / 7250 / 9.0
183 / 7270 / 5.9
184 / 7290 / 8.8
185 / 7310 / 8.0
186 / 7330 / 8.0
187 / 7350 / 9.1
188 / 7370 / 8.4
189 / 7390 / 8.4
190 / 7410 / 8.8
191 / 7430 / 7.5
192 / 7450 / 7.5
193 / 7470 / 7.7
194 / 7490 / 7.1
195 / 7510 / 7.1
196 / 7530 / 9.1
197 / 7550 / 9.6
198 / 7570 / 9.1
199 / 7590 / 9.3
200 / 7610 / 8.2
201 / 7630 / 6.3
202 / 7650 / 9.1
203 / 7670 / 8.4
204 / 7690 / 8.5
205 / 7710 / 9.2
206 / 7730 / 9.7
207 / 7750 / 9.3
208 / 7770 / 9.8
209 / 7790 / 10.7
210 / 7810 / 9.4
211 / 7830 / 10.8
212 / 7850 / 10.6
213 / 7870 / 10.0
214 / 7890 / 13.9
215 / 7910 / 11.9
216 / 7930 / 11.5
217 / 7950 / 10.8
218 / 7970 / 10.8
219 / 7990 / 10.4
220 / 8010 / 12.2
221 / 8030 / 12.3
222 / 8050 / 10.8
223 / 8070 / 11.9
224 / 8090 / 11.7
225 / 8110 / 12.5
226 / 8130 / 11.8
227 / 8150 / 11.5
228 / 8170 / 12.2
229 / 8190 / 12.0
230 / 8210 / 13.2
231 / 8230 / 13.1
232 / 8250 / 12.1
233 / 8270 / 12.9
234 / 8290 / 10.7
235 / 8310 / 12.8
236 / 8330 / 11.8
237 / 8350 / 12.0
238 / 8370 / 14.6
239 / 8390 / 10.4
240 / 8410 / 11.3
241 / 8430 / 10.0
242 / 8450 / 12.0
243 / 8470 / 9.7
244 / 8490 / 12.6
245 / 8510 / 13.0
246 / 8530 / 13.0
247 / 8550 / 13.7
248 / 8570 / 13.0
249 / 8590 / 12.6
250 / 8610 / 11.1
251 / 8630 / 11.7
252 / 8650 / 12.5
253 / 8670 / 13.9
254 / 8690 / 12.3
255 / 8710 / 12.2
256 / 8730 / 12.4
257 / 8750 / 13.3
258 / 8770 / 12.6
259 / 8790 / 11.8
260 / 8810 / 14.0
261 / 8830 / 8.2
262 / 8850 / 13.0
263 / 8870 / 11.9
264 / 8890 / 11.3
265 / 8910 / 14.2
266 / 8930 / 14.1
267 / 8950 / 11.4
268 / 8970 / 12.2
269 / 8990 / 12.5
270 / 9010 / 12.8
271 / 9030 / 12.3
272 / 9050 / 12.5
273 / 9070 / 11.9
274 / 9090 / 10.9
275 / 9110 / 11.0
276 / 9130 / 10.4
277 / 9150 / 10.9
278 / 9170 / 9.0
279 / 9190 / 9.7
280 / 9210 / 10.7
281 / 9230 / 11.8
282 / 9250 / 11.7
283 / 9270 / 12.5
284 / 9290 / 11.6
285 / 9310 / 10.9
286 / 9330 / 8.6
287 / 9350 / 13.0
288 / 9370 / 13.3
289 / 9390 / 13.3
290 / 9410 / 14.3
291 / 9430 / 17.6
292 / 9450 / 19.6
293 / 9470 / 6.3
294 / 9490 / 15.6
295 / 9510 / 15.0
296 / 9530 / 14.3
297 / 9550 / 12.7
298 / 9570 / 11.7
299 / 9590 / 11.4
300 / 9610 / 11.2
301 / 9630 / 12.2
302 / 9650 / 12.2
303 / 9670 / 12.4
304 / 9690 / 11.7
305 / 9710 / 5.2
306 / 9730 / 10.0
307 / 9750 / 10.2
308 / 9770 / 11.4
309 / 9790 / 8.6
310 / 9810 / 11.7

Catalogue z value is 0.773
